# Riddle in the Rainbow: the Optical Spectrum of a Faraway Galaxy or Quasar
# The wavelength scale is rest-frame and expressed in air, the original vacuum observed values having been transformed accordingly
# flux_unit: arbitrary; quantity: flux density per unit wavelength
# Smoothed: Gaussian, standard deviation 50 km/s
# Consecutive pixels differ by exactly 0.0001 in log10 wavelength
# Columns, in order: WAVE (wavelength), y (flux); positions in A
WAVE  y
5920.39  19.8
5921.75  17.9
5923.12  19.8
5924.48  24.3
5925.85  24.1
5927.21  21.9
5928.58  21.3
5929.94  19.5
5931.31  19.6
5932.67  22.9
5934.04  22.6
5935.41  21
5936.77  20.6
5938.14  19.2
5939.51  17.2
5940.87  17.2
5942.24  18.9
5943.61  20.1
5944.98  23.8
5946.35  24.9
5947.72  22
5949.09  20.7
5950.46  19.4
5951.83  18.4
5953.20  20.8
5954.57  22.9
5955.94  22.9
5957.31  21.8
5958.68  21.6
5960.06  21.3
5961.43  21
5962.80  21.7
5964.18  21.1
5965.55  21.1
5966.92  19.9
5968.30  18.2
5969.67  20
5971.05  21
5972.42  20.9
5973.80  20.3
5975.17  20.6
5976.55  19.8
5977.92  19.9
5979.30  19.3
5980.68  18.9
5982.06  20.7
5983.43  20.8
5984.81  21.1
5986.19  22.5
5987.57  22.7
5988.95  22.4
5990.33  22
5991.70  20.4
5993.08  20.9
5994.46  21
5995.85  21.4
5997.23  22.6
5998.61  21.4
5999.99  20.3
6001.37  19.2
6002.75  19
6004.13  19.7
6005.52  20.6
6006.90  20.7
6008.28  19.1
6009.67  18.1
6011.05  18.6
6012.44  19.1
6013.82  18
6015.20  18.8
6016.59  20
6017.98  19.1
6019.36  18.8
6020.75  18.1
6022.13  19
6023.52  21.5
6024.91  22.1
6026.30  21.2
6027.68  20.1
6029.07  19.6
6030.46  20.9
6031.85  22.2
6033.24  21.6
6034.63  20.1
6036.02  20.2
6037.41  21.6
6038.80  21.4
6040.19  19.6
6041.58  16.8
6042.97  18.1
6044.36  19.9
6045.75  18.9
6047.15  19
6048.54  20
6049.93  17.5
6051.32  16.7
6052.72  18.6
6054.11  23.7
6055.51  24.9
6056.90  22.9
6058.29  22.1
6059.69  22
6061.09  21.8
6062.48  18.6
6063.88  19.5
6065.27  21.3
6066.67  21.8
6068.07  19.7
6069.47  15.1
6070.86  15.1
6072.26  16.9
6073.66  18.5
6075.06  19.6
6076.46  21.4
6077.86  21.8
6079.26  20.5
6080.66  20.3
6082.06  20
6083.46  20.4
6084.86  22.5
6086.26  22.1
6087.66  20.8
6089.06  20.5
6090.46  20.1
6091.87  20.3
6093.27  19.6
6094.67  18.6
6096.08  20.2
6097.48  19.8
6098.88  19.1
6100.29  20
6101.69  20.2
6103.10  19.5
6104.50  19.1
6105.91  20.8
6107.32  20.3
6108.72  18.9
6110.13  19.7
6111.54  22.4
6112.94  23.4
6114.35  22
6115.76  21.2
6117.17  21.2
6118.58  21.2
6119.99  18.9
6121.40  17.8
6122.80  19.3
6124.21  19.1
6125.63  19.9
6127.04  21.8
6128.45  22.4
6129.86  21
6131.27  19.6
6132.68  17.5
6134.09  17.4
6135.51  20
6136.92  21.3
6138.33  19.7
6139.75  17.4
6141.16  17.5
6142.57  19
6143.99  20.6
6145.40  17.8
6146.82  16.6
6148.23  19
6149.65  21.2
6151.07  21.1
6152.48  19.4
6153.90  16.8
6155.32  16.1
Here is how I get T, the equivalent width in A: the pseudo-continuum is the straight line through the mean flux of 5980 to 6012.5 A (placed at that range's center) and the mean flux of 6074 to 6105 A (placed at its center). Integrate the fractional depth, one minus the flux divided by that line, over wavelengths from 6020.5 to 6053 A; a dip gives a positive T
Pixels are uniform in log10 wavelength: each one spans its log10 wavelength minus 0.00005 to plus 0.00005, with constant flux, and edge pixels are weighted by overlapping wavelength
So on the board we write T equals 1.0 A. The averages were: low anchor 20.6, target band 19.8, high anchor 20.3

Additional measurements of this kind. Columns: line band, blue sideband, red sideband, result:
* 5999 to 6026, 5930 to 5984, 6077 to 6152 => 1.21 A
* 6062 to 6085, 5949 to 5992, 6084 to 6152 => 0.81 A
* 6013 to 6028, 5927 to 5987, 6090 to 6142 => 0.53 A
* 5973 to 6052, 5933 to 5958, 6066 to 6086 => 0.52 A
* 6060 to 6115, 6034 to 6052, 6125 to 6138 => -1.13 A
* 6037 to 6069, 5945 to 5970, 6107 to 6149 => 0.27 A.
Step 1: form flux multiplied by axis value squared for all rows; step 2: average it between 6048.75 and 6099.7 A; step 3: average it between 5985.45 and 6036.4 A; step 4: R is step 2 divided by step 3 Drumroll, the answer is 1.01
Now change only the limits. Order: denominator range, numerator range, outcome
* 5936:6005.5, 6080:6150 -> 1.01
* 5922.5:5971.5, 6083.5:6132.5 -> 1.02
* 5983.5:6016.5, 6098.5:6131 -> 1.04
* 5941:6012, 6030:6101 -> 1.00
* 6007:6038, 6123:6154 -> 1.01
